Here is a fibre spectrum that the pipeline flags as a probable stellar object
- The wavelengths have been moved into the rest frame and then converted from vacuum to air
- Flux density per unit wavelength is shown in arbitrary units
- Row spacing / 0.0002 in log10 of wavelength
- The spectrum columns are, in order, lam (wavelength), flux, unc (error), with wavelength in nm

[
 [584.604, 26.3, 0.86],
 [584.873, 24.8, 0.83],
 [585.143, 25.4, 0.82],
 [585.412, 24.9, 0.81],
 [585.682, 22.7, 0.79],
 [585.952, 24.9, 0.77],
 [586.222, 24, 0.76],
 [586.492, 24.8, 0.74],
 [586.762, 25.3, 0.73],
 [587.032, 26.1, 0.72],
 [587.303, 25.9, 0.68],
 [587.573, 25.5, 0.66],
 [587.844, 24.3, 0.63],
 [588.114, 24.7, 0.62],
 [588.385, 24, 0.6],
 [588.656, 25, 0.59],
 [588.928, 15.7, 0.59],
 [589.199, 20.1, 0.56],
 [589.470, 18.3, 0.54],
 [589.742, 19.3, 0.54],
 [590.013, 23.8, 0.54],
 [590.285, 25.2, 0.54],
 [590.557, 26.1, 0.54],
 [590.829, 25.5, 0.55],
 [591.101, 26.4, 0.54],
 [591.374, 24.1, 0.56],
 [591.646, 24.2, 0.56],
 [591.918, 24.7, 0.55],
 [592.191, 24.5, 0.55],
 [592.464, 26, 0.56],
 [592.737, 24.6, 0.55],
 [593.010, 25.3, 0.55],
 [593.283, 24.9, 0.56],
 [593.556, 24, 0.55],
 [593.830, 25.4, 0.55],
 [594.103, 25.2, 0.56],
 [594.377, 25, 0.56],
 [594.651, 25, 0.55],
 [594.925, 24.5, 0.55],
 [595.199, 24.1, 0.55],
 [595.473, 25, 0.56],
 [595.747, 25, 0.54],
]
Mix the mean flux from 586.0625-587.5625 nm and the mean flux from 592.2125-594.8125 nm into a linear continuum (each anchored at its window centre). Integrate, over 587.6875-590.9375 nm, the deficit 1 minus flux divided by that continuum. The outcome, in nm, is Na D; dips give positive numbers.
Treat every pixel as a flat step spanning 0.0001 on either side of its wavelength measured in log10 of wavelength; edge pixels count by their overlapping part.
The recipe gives 0.32 nm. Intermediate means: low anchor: 25.2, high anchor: 25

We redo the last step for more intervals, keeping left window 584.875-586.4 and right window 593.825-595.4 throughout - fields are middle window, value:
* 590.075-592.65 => -0.05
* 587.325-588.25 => -0.02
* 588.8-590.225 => 0.28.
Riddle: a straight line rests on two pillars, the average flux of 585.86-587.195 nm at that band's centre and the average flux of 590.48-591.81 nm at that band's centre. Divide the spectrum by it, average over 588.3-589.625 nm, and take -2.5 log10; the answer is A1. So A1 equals 0.22 mag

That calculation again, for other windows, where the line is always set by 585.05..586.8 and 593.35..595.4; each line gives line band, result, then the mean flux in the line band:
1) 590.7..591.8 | -0.02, 25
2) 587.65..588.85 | 0.02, 24.1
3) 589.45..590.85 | 0.06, 23.2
